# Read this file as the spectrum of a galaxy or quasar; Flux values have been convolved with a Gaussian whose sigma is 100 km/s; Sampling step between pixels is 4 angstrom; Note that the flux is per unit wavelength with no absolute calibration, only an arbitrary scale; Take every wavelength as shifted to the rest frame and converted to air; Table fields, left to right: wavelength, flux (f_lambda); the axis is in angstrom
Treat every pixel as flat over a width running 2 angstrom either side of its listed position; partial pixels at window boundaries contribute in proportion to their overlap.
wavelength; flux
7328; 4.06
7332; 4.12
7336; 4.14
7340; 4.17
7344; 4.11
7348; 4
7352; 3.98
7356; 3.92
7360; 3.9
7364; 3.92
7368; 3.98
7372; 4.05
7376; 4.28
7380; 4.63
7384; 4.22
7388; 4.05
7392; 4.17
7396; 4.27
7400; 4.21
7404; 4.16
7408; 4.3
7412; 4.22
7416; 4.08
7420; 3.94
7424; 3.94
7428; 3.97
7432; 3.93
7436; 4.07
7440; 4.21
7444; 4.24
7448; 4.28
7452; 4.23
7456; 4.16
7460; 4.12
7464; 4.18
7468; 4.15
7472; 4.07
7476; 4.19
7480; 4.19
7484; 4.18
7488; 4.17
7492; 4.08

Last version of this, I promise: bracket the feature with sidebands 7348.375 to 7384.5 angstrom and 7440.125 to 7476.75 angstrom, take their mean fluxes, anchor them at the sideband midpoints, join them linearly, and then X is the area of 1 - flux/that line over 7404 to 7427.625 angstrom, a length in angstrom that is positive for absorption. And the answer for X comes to 0.3 angstrom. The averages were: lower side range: 4.09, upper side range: 4.18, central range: 4.09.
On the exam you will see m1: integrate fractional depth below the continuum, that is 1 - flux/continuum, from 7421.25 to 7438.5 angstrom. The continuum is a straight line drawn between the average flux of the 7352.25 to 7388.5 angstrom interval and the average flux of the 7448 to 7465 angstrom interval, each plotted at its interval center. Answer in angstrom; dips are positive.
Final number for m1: 0.7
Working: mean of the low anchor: 4.1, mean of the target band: 3.98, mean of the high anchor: 4.18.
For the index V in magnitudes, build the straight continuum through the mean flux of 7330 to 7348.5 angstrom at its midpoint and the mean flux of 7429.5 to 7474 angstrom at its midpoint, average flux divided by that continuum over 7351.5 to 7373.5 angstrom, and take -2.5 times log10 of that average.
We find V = 0.045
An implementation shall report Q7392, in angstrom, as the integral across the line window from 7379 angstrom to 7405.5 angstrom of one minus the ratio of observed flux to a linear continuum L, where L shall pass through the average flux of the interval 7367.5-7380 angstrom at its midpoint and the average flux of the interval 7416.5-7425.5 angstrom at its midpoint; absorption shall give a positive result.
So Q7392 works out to -0.8 angstrom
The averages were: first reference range 4.2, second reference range 3.96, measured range 4.23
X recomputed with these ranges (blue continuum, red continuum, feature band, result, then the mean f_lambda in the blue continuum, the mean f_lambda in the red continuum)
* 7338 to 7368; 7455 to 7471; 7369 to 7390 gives -1.04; 4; 4.15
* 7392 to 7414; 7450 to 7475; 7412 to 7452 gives 0.97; 4.23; 4.15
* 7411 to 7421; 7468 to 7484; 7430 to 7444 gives 0.04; 4.08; 4.15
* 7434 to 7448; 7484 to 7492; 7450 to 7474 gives 0.11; 4.19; 4.15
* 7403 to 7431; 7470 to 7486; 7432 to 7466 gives -0.42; 4.08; 4.16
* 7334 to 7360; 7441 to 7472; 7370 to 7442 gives -0.54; 4.04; 4.19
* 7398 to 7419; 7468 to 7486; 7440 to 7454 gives -0.26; 4.18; 4.16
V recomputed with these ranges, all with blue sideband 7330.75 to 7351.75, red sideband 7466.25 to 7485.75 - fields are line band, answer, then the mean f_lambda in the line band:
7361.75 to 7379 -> 0.006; 4.09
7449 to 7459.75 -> -0.012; 4.19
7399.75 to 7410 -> -0.026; 4.23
